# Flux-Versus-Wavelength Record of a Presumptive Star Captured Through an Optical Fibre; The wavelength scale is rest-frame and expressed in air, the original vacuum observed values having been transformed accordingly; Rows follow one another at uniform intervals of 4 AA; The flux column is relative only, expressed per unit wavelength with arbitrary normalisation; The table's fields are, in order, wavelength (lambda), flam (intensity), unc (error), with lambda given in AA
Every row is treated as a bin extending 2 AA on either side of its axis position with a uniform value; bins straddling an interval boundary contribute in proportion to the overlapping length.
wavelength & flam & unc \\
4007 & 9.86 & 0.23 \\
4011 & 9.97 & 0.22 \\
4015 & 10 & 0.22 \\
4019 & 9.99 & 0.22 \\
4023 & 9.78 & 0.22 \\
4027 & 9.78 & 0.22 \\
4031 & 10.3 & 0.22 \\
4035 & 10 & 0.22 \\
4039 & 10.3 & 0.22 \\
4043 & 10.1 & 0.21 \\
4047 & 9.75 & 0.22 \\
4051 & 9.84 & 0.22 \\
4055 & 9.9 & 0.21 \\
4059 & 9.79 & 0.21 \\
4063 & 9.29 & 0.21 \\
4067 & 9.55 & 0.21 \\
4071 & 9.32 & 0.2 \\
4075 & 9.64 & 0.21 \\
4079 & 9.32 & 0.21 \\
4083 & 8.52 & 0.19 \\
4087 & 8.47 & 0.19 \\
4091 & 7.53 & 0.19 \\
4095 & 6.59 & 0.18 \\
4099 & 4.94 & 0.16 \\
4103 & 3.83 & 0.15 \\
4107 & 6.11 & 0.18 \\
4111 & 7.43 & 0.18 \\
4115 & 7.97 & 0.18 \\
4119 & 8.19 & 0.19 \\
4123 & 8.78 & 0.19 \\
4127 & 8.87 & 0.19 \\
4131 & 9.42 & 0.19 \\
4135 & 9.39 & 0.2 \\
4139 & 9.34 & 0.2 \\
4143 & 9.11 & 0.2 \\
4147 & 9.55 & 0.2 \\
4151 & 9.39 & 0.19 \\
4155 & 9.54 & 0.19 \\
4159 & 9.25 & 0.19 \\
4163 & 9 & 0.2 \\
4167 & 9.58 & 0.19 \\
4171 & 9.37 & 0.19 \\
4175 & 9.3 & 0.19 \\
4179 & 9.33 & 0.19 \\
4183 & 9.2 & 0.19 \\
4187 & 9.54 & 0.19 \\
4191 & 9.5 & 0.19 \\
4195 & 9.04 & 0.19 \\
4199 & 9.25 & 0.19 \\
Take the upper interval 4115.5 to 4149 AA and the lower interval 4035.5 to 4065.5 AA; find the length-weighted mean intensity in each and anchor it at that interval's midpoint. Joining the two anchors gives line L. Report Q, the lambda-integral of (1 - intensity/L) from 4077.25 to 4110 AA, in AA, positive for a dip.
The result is 8.8 AA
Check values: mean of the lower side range 9.86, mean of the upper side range 9.03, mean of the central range 6.91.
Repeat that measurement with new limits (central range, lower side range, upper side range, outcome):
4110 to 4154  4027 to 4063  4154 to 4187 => 2.8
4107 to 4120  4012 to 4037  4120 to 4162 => 2.5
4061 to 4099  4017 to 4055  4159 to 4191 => 5.0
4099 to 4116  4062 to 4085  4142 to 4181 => 5.9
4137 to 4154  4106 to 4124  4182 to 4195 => -1.9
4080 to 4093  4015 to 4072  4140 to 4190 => 1.9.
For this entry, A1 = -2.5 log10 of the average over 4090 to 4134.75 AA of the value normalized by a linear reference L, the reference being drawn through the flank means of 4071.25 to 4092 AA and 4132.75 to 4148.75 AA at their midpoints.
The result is 0.24 mag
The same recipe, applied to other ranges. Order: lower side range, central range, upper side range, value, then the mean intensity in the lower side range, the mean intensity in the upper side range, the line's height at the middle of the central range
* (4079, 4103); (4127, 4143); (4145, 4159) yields -0.058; 7.1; 9.46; 8.8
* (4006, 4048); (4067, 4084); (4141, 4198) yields 0.056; 9.99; 9.33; 9.77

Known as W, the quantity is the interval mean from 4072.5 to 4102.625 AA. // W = 7.67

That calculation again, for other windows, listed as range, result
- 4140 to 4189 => 9.35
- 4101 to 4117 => 6.33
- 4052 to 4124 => 8.08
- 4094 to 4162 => 8.14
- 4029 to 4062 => 9.98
